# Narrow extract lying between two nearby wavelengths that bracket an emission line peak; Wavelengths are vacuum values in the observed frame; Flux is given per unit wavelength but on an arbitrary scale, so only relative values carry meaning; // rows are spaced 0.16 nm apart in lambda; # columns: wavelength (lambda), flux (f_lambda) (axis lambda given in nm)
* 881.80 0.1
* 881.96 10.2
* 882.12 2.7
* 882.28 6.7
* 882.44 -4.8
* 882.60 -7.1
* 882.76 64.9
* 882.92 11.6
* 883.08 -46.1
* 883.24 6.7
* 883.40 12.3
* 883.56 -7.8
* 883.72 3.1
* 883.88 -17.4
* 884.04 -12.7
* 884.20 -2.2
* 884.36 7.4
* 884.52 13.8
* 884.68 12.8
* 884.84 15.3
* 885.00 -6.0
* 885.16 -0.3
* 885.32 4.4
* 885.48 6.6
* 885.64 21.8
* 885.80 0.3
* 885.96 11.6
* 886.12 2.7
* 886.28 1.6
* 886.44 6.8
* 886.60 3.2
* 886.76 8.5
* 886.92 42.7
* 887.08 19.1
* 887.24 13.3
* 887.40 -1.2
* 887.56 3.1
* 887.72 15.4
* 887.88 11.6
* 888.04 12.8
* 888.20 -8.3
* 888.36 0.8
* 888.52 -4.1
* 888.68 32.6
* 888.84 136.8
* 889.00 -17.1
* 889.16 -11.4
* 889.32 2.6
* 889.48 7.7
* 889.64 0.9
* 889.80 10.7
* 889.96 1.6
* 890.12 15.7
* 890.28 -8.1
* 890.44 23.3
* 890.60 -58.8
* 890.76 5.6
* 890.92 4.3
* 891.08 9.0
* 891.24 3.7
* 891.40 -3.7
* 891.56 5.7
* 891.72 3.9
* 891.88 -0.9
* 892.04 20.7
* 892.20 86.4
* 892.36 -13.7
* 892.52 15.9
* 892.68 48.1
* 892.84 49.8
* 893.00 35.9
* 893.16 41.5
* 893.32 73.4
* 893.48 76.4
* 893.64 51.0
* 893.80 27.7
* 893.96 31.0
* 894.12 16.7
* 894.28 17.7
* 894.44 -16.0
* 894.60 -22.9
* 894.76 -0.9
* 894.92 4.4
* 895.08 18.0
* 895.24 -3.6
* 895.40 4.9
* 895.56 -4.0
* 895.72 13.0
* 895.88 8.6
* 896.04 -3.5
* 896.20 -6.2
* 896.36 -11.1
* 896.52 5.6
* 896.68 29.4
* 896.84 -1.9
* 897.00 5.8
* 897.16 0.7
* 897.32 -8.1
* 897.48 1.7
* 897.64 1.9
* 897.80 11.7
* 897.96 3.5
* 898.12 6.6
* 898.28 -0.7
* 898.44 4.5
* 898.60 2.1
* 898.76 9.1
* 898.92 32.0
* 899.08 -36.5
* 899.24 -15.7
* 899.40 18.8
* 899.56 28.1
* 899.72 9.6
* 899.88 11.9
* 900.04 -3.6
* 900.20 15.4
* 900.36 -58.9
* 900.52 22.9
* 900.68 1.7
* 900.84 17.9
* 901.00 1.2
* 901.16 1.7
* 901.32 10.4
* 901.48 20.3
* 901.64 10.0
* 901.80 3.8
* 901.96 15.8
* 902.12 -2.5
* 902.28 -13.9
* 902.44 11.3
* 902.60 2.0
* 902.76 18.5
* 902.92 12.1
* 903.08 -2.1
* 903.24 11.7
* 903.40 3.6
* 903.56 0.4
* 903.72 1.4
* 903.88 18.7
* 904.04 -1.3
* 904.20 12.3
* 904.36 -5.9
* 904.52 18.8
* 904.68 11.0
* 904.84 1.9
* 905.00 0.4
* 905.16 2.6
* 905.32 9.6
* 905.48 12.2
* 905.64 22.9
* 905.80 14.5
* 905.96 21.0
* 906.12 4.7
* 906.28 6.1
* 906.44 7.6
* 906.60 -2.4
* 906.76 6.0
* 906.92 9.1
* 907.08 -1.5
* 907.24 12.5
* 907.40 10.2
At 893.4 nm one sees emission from [O II]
